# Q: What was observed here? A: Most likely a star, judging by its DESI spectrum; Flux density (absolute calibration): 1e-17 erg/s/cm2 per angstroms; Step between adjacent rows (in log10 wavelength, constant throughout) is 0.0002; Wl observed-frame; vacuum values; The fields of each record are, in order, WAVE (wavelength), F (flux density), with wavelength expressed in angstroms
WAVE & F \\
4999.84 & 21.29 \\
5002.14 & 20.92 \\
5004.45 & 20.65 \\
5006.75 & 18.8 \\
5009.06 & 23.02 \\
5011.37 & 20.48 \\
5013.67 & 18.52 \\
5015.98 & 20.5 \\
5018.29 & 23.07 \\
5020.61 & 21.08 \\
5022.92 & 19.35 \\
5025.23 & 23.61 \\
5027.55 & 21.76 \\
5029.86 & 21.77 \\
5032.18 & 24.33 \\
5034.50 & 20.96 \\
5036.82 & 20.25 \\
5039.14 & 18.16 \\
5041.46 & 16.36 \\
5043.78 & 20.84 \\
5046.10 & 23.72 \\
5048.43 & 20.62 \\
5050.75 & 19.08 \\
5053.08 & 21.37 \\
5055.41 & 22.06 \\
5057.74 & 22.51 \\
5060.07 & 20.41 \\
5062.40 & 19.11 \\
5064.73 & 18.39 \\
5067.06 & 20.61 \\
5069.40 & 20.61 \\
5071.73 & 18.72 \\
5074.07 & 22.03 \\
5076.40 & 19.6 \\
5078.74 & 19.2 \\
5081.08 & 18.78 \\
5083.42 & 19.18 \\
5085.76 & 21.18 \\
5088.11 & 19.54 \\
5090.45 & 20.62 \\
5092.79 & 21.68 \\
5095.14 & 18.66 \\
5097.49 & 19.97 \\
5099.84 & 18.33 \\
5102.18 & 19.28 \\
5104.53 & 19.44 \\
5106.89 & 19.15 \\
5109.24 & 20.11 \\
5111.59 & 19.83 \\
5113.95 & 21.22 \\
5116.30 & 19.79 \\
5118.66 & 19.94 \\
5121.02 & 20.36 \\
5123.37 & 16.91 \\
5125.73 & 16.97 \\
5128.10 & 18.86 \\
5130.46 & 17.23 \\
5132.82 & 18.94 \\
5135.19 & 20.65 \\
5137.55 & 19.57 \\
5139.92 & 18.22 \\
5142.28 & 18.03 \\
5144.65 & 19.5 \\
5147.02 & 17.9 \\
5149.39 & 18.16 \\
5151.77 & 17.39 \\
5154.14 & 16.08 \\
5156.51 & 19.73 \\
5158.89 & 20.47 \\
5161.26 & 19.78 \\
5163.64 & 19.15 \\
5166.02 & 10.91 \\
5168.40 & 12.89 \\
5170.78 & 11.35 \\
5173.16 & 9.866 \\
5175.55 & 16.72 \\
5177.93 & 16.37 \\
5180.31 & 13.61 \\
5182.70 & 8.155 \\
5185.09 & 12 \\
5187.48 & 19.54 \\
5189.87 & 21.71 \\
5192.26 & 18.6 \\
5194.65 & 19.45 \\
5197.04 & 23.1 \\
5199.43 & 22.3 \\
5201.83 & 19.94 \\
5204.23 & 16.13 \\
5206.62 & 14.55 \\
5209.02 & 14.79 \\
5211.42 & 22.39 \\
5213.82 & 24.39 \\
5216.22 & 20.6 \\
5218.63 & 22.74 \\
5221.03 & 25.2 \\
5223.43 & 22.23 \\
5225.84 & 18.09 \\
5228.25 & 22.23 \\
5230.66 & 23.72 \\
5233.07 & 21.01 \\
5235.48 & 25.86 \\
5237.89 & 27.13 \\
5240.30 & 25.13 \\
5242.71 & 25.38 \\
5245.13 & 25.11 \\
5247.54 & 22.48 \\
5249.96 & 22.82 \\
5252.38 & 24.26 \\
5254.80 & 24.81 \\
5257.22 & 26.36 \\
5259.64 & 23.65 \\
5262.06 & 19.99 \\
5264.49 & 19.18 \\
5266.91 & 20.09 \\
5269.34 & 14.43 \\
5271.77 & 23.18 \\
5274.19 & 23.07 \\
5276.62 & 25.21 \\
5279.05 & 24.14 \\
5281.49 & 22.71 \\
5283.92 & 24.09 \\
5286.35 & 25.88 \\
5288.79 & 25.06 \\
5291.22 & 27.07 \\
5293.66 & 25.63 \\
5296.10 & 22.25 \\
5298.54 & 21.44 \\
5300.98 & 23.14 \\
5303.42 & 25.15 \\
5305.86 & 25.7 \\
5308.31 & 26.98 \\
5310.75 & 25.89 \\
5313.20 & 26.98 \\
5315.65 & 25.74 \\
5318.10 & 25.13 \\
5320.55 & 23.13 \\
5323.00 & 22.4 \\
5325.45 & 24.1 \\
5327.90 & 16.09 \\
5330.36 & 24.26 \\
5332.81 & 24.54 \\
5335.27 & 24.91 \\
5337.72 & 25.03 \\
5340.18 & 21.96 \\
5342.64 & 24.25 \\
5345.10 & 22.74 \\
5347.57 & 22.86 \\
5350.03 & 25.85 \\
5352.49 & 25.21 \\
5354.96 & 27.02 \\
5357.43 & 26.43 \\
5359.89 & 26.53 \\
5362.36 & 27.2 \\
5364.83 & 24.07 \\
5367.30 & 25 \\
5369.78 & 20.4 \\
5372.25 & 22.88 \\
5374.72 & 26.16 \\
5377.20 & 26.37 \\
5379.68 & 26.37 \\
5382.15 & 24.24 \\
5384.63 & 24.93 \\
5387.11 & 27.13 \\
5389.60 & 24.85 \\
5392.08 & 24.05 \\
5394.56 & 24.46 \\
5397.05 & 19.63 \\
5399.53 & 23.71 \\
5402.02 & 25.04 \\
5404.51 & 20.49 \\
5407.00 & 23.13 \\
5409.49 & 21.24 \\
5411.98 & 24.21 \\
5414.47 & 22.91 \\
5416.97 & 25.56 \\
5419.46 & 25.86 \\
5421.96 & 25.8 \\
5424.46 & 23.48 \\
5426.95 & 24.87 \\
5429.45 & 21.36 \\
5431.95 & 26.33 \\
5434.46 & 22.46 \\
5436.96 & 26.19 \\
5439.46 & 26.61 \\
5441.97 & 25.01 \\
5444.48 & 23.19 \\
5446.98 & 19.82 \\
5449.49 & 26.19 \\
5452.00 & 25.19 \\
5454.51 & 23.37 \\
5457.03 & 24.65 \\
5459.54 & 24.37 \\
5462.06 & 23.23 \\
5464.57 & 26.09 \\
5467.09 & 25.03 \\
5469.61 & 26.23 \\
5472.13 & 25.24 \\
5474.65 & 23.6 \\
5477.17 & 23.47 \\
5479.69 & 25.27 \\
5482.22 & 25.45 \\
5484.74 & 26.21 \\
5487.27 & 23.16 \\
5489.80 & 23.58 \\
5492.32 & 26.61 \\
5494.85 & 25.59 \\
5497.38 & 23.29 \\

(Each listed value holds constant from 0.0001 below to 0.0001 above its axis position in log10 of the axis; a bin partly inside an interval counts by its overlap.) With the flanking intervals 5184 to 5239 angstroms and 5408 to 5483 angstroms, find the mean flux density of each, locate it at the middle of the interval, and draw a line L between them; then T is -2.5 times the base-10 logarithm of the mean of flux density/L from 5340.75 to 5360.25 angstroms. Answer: -0.09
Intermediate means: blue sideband 20.8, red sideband 24.4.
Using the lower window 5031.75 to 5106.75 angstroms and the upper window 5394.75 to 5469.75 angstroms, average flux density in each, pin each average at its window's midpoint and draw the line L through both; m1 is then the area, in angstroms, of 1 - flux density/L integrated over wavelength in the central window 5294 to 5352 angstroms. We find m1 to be -2.9 angstroms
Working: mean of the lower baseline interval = 20.1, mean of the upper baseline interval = 24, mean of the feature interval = 24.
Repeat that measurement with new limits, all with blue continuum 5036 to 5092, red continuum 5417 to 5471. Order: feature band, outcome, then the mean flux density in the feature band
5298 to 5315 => -1.7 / 25.2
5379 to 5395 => -0.8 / 25.1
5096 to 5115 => 0.9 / 19.6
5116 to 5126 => 0.9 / 18.9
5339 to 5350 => 0.1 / 23.3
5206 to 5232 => 1.0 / 21.1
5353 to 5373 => -1.2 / 25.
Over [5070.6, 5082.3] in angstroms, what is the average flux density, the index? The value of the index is 19.7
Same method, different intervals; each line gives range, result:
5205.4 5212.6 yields 17.2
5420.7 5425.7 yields 24.6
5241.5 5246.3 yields 25.2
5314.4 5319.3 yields 25.4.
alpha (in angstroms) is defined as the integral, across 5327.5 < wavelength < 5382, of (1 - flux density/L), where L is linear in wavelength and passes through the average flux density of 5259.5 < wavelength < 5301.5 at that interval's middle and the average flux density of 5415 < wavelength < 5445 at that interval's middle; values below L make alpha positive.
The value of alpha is -1.7 angstroms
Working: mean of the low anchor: 22.8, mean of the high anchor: 24.7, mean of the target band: 24.5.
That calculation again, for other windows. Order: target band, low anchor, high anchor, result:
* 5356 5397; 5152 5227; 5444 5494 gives -4.80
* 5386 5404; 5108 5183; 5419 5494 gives -0.61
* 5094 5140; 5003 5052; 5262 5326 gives 5.44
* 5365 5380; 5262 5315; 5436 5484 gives -0.16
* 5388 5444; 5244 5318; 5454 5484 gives 1.10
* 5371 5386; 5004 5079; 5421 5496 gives -0.84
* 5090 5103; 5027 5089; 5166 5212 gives -0.36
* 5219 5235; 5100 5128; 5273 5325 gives 0.18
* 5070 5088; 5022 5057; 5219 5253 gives 1.41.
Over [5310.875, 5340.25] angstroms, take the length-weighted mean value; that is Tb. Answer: 23.8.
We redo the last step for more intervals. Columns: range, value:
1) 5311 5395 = 24.5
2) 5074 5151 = 19.3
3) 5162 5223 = 17.5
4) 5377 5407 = 24.1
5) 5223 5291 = 23.2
